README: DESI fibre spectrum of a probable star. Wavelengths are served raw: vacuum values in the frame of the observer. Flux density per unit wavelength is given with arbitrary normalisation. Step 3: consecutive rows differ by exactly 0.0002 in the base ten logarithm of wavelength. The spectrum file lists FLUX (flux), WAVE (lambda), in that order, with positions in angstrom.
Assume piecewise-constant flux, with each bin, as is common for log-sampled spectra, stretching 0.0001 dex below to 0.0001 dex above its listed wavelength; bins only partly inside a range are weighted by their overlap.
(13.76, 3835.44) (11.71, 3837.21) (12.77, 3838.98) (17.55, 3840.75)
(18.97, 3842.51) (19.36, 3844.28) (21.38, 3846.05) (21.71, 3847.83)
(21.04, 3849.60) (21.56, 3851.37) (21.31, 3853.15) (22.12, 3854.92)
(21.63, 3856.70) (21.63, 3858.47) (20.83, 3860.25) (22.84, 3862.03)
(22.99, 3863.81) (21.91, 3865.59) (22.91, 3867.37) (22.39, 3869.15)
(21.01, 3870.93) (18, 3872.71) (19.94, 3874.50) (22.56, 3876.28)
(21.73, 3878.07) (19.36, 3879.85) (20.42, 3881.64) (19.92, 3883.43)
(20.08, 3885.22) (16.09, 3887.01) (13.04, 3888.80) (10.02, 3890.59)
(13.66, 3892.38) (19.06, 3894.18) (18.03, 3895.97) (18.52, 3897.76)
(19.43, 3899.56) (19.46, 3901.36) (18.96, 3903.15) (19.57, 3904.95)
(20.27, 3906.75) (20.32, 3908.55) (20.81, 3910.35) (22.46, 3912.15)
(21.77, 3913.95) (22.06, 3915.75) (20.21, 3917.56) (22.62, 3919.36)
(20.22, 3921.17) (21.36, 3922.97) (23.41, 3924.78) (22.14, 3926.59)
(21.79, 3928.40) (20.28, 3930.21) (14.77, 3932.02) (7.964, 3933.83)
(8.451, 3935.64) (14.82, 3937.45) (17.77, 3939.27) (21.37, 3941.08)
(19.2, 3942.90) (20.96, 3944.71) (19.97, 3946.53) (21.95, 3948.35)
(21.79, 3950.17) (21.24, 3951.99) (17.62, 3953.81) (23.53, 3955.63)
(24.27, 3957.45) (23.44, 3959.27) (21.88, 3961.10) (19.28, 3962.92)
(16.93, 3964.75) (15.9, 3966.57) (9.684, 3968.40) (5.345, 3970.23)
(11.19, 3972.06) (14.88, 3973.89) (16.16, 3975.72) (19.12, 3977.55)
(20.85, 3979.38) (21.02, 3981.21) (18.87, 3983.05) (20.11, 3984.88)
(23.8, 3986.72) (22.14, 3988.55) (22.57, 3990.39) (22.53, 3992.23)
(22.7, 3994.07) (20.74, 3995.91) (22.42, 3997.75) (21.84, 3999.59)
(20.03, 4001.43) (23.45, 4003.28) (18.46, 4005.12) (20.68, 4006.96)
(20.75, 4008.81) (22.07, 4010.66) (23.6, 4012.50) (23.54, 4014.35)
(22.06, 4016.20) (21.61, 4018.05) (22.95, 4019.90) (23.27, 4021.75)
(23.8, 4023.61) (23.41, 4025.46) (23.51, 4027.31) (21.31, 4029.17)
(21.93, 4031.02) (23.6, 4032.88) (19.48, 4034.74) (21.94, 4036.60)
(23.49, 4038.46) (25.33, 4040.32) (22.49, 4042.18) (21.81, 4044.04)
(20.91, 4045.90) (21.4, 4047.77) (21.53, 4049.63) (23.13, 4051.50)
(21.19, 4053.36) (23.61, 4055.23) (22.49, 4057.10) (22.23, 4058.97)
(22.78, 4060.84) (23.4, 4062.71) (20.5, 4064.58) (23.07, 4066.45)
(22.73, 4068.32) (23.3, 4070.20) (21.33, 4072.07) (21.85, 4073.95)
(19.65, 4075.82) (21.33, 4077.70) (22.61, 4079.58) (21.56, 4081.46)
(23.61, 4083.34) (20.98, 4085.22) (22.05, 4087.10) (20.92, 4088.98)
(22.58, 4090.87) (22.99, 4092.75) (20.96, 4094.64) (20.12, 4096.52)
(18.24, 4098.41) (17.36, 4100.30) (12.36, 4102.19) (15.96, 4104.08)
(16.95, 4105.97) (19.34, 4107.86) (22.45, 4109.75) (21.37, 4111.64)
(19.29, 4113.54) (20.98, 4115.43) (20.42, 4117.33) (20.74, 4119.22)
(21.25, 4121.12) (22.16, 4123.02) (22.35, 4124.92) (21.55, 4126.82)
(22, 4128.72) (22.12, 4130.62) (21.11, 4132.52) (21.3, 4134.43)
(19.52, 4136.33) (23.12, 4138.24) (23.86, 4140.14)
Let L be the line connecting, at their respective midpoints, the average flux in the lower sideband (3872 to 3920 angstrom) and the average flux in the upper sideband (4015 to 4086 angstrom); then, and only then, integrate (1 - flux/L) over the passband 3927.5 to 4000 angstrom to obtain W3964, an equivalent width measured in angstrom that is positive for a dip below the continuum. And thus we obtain 6.4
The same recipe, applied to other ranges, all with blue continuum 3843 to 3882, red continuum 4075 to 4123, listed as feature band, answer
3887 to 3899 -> 3.18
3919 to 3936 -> 2.06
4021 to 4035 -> -1.42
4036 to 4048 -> -1.19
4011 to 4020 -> -0.90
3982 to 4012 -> -1.10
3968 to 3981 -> 3.97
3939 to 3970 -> 2.03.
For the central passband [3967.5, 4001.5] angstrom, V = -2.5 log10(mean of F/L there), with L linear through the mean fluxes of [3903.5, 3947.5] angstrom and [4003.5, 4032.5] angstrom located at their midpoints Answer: 0.14 mag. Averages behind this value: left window 19.3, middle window 18.7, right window 22.3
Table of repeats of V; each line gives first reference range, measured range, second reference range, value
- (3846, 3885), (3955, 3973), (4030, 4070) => 0.27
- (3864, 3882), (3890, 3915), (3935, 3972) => 0.06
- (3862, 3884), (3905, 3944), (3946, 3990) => 0.04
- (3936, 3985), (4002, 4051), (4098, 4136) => -0.17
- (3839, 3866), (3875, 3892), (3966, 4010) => 0.14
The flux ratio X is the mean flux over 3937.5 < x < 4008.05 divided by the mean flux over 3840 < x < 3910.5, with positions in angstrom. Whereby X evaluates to 0.99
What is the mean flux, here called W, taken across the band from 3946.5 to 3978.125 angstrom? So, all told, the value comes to 17.9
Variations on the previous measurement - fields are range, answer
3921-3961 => 19.5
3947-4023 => 20.2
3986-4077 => 22.2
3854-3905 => 19.6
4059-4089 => 22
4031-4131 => 21.3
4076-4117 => 20.2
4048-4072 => 22.4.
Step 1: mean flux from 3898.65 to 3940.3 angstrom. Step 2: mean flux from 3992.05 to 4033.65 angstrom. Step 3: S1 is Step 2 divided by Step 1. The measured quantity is 1.2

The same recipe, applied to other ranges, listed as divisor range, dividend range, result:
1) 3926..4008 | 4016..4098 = 1.17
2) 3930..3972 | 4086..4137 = 1.16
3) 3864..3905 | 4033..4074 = 1.17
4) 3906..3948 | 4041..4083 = 1.14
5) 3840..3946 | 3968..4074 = 1.08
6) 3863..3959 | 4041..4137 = 1.08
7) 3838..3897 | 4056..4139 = 1.07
